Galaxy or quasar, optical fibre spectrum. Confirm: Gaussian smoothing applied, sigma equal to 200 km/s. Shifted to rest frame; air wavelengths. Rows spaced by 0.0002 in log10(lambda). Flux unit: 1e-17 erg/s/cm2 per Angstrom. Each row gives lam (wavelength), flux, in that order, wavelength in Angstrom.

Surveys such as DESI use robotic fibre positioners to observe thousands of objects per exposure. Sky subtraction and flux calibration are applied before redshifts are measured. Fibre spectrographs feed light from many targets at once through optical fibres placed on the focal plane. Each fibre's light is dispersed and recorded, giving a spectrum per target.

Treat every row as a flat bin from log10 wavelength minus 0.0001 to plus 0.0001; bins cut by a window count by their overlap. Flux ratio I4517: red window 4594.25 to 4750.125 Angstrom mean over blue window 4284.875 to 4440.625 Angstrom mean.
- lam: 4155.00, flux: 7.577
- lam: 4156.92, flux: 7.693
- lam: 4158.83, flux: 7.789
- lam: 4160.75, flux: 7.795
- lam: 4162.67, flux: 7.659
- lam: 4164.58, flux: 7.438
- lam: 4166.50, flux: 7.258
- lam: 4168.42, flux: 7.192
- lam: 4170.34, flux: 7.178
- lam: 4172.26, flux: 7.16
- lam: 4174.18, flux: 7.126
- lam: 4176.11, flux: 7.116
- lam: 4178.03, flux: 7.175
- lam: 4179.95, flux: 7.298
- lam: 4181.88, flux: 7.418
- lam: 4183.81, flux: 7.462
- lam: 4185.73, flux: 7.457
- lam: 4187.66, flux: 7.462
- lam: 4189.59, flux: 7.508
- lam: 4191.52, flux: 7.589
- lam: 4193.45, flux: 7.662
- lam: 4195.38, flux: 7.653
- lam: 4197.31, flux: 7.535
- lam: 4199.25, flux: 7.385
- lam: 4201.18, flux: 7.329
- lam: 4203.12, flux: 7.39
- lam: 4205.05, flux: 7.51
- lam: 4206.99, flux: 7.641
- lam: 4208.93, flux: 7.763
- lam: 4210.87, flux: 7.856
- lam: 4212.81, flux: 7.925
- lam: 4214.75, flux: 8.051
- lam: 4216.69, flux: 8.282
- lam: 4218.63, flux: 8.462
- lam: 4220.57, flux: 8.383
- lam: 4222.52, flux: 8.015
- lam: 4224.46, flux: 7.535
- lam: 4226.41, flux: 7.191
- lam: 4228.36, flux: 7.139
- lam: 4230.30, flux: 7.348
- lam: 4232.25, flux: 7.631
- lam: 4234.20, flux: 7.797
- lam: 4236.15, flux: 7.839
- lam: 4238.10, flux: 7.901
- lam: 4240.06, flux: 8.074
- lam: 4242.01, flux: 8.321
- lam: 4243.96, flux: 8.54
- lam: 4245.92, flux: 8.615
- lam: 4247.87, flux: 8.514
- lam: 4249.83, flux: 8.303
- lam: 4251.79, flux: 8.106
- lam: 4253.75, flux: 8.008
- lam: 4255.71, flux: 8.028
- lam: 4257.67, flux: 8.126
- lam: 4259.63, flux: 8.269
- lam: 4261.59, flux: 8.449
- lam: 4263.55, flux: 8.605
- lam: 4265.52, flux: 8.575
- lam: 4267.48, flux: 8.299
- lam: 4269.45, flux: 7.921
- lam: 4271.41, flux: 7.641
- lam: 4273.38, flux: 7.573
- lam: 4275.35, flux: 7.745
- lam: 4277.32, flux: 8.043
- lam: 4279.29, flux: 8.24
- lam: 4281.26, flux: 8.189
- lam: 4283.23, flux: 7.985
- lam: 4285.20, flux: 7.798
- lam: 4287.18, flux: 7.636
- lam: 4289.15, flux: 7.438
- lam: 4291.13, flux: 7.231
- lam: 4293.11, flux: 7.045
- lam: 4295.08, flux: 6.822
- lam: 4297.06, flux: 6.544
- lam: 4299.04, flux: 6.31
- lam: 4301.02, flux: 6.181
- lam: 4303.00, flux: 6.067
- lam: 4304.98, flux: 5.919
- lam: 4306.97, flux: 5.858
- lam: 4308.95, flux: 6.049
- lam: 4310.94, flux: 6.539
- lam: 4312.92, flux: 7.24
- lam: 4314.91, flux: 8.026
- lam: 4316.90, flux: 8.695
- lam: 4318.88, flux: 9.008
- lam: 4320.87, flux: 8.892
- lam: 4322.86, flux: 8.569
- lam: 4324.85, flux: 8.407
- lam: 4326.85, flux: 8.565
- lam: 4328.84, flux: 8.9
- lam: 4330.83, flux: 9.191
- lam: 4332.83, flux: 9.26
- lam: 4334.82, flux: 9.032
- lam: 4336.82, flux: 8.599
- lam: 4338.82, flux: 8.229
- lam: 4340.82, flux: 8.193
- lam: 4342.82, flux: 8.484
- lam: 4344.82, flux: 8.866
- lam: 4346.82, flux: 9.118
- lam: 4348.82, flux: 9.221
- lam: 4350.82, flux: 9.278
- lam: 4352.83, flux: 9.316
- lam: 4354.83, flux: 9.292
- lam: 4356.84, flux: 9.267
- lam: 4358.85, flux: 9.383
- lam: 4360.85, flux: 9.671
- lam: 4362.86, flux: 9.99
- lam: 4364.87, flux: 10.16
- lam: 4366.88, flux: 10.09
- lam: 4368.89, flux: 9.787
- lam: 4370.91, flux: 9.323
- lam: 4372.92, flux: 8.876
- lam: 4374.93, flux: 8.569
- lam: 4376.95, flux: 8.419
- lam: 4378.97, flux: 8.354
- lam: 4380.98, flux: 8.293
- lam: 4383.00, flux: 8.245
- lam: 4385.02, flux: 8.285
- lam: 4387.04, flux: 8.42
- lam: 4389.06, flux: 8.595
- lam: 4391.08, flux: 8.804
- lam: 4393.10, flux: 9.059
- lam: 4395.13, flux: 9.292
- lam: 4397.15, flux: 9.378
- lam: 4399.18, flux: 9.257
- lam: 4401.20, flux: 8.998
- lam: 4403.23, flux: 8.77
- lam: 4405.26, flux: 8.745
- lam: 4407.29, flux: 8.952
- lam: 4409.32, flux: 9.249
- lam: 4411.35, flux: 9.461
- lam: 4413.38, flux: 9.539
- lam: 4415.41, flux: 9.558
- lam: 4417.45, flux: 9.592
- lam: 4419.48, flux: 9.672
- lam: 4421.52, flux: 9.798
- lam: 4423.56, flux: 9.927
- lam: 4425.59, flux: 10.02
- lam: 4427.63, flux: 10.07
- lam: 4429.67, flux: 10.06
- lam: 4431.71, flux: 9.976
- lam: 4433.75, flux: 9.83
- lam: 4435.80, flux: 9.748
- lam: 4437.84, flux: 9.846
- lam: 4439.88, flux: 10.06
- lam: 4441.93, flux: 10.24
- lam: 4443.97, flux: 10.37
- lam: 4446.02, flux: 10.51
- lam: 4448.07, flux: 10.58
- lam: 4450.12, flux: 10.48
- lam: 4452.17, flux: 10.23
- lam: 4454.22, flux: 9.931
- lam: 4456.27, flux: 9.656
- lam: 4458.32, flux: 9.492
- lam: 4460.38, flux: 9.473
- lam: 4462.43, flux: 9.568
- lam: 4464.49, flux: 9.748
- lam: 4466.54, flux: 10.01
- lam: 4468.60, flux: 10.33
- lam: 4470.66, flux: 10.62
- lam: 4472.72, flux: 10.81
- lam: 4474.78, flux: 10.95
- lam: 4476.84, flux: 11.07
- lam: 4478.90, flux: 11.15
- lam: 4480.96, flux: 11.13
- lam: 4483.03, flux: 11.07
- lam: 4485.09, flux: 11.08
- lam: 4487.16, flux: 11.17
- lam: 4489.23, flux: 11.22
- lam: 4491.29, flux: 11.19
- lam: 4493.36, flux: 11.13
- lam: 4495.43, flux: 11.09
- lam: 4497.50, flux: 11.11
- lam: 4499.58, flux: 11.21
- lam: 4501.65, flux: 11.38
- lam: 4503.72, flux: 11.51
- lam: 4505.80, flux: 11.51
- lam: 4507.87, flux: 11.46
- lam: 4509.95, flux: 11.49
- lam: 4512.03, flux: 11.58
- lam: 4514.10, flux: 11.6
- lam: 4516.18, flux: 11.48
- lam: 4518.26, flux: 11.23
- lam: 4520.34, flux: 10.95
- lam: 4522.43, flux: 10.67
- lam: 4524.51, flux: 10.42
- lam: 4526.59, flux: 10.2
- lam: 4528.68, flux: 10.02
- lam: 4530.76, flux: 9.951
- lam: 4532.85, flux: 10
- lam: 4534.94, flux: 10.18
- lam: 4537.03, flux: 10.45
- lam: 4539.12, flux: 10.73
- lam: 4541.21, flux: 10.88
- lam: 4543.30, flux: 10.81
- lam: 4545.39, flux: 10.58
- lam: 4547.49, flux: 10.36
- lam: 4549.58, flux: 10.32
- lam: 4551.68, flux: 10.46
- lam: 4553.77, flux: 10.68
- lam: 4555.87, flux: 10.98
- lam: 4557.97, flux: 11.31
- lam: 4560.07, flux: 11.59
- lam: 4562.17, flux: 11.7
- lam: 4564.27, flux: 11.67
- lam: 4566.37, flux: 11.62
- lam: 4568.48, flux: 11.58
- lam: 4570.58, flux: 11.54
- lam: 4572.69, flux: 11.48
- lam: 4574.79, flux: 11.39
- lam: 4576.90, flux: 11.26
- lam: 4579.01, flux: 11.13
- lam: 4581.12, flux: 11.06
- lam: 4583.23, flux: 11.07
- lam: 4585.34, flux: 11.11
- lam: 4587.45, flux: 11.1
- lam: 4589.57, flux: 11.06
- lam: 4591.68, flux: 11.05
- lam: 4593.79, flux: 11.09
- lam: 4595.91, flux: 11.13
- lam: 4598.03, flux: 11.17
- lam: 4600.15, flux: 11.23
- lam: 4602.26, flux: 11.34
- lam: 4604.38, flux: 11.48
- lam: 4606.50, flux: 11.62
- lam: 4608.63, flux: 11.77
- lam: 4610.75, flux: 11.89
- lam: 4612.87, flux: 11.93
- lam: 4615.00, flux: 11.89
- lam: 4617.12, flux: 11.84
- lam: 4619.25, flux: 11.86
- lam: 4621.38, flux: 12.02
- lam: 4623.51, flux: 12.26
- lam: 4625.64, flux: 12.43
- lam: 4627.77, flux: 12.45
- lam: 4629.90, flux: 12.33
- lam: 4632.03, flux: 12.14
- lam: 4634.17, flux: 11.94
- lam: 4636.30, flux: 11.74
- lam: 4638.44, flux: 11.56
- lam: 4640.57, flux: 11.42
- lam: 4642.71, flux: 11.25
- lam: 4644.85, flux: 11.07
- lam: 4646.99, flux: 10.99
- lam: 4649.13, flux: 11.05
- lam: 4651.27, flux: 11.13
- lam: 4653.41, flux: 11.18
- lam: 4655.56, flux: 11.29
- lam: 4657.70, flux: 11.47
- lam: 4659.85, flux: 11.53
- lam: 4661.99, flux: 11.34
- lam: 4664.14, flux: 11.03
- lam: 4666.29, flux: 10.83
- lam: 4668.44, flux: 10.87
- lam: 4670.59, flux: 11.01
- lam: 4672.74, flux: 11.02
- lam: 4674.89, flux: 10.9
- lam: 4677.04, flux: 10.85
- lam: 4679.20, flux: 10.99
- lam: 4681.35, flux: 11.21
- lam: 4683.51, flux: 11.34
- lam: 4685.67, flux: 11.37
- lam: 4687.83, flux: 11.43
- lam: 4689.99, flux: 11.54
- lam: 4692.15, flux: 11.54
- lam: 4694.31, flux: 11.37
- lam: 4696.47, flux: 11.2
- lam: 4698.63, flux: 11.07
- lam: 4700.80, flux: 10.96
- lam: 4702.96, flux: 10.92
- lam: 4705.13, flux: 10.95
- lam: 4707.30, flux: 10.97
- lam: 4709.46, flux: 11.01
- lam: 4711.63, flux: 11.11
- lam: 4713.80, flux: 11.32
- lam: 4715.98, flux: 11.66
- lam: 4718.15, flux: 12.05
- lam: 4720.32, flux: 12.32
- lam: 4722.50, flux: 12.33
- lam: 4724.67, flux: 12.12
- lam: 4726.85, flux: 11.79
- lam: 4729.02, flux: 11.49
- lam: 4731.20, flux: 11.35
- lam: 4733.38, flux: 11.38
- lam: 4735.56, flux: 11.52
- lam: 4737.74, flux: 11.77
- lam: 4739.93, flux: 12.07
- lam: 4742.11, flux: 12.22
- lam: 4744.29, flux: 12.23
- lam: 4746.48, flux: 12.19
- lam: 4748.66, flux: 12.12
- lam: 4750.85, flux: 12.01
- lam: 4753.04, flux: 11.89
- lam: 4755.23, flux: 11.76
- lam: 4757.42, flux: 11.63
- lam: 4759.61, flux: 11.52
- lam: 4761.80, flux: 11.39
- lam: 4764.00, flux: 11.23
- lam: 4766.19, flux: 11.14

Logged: 1.3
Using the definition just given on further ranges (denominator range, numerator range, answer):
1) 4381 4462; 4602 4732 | 1.20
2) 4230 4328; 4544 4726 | 1.47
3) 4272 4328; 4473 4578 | 1.48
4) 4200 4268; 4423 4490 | 1.29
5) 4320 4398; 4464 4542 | 1.22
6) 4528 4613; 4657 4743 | 1.03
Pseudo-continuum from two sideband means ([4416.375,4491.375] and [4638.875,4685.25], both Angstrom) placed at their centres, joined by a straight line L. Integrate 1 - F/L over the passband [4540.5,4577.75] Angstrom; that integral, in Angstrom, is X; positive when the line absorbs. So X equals -1.4 Angstrom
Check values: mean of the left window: 10.3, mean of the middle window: 11.1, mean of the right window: 11.1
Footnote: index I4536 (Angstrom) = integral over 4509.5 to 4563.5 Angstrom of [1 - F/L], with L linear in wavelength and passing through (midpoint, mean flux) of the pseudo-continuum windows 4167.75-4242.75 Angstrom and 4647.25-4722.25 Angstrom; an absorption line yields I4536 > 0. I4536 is -3.6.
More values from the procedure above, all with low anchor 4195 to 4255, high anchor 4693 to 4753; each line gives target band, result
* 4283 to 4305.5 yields 4.0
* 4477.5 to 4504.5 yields -3.6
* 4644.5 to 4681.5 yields 0.2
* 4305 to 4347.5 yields 2.1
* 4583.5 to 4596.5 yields -0.6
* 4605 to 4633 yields -3.1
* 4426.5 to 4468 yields -2.0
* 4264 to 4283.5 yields 0.5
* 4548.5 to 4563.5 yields -0.9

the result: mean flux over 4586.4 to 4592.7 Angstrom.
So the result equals 11.1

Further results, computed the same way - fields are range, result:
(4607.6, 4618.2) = 11.9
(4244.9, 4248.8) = 8.57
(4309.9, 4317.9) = 7.62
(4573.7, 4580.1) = 11.3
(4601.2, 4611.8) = 11.6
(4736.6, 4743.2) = 12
